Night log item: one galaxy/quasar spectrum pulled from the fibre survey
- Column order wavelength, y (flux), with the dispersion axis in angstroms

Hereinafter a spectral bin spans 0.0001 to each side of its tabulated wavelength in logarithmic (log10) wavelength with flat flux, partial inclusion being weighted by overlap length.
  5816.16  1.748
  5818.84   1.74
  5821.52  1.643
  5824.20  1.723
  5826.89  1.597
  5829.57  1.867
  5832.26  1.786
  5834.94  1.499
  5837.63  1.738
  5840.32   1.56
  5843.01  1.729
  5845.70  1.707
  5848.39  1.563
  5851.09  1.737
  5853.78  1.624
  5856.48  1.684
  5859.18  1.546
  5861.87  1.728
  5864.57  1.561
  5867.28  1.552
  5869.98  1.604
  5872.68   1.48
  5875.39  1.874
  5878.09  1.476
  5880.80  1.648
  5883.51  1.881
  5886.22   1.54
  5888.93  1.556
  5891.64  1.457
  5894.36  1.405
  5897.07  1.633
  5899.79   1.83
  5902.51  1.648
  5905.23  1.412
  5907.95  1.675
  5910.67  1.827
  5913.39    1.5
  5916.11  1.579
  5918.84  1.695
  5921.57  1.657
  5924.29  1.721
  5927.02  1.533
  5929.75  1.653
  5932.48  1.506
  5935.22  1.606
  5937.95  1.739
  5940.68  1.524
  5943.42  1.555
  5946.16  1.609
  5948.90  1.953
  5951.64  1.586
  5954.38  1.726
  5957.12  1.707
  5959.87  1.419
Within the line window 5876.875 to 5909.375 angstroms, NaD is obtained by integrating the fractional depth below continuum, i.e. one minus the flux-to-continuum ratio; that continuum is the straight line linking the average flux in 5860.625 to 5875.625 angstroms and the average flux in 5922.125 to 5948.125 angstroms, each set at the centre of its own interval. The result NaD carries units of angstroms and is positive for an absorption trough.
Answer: 0.3 angstroms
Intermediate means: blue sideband 1.61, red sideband 1.61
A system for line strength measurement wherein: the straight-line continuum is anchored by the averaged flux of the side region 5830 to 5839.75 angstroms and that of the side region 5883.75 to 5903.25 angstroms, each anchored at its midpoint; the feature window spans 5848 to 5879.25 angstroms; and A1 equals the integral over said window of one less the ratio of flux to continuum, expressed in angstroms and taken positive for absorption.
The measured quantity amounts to 0.4 angstroms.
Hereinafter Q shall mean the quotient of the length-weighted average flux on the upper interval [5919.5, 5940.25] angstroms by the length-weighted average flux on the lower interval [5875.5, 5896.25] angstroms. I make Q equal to 1.03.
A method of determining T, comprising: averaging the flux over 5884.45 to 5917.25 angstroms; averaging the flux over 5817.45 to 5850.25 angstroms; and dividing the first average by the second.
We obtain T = 0.95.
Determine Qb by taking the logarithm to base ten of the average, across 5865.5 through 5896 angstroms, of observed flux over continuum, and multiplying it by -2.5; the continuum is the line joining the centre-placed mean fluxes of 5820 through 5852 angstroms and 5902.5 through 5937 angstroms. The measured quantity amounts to 0.04 mag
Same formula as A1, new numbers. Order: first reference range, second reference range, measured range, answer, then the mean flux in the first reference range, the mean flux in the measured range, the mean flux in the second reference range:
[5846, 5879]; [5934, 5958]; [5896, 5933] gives 0.3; 1.62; 1.64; 1.67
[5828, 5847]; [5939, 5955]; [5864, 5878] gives 0.7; 1.7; 1.6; 1.66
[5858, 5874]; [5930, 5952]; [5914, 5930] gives -0.1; 1.58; 1.63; 1.64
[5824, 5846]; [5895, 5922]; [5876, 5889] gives 0.1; 1.69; 1.64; 1.64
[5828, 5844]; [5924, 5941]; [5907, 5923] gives -0.3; 1.69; 1.66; 1.61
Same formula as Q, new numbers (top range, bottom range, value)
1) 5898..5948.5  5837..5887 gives 0.99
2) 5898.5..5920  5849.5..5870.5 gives 1.01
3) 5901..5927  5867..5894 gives 1.02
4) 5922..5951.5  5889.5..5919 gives 1.02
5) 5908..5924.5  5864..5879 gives 1.04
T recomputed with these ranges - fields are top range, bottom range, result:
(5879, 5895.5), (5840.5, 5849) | 0.95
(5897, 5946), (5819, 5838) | 0.96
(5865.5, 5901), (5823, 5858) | 0.96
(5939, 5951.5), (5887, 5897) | 1.10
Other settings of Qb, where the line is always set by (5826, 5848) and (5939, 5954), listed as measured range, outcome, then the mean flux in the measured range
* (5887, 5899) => 0.09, 1.53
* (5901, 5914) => 0.03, 1.62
